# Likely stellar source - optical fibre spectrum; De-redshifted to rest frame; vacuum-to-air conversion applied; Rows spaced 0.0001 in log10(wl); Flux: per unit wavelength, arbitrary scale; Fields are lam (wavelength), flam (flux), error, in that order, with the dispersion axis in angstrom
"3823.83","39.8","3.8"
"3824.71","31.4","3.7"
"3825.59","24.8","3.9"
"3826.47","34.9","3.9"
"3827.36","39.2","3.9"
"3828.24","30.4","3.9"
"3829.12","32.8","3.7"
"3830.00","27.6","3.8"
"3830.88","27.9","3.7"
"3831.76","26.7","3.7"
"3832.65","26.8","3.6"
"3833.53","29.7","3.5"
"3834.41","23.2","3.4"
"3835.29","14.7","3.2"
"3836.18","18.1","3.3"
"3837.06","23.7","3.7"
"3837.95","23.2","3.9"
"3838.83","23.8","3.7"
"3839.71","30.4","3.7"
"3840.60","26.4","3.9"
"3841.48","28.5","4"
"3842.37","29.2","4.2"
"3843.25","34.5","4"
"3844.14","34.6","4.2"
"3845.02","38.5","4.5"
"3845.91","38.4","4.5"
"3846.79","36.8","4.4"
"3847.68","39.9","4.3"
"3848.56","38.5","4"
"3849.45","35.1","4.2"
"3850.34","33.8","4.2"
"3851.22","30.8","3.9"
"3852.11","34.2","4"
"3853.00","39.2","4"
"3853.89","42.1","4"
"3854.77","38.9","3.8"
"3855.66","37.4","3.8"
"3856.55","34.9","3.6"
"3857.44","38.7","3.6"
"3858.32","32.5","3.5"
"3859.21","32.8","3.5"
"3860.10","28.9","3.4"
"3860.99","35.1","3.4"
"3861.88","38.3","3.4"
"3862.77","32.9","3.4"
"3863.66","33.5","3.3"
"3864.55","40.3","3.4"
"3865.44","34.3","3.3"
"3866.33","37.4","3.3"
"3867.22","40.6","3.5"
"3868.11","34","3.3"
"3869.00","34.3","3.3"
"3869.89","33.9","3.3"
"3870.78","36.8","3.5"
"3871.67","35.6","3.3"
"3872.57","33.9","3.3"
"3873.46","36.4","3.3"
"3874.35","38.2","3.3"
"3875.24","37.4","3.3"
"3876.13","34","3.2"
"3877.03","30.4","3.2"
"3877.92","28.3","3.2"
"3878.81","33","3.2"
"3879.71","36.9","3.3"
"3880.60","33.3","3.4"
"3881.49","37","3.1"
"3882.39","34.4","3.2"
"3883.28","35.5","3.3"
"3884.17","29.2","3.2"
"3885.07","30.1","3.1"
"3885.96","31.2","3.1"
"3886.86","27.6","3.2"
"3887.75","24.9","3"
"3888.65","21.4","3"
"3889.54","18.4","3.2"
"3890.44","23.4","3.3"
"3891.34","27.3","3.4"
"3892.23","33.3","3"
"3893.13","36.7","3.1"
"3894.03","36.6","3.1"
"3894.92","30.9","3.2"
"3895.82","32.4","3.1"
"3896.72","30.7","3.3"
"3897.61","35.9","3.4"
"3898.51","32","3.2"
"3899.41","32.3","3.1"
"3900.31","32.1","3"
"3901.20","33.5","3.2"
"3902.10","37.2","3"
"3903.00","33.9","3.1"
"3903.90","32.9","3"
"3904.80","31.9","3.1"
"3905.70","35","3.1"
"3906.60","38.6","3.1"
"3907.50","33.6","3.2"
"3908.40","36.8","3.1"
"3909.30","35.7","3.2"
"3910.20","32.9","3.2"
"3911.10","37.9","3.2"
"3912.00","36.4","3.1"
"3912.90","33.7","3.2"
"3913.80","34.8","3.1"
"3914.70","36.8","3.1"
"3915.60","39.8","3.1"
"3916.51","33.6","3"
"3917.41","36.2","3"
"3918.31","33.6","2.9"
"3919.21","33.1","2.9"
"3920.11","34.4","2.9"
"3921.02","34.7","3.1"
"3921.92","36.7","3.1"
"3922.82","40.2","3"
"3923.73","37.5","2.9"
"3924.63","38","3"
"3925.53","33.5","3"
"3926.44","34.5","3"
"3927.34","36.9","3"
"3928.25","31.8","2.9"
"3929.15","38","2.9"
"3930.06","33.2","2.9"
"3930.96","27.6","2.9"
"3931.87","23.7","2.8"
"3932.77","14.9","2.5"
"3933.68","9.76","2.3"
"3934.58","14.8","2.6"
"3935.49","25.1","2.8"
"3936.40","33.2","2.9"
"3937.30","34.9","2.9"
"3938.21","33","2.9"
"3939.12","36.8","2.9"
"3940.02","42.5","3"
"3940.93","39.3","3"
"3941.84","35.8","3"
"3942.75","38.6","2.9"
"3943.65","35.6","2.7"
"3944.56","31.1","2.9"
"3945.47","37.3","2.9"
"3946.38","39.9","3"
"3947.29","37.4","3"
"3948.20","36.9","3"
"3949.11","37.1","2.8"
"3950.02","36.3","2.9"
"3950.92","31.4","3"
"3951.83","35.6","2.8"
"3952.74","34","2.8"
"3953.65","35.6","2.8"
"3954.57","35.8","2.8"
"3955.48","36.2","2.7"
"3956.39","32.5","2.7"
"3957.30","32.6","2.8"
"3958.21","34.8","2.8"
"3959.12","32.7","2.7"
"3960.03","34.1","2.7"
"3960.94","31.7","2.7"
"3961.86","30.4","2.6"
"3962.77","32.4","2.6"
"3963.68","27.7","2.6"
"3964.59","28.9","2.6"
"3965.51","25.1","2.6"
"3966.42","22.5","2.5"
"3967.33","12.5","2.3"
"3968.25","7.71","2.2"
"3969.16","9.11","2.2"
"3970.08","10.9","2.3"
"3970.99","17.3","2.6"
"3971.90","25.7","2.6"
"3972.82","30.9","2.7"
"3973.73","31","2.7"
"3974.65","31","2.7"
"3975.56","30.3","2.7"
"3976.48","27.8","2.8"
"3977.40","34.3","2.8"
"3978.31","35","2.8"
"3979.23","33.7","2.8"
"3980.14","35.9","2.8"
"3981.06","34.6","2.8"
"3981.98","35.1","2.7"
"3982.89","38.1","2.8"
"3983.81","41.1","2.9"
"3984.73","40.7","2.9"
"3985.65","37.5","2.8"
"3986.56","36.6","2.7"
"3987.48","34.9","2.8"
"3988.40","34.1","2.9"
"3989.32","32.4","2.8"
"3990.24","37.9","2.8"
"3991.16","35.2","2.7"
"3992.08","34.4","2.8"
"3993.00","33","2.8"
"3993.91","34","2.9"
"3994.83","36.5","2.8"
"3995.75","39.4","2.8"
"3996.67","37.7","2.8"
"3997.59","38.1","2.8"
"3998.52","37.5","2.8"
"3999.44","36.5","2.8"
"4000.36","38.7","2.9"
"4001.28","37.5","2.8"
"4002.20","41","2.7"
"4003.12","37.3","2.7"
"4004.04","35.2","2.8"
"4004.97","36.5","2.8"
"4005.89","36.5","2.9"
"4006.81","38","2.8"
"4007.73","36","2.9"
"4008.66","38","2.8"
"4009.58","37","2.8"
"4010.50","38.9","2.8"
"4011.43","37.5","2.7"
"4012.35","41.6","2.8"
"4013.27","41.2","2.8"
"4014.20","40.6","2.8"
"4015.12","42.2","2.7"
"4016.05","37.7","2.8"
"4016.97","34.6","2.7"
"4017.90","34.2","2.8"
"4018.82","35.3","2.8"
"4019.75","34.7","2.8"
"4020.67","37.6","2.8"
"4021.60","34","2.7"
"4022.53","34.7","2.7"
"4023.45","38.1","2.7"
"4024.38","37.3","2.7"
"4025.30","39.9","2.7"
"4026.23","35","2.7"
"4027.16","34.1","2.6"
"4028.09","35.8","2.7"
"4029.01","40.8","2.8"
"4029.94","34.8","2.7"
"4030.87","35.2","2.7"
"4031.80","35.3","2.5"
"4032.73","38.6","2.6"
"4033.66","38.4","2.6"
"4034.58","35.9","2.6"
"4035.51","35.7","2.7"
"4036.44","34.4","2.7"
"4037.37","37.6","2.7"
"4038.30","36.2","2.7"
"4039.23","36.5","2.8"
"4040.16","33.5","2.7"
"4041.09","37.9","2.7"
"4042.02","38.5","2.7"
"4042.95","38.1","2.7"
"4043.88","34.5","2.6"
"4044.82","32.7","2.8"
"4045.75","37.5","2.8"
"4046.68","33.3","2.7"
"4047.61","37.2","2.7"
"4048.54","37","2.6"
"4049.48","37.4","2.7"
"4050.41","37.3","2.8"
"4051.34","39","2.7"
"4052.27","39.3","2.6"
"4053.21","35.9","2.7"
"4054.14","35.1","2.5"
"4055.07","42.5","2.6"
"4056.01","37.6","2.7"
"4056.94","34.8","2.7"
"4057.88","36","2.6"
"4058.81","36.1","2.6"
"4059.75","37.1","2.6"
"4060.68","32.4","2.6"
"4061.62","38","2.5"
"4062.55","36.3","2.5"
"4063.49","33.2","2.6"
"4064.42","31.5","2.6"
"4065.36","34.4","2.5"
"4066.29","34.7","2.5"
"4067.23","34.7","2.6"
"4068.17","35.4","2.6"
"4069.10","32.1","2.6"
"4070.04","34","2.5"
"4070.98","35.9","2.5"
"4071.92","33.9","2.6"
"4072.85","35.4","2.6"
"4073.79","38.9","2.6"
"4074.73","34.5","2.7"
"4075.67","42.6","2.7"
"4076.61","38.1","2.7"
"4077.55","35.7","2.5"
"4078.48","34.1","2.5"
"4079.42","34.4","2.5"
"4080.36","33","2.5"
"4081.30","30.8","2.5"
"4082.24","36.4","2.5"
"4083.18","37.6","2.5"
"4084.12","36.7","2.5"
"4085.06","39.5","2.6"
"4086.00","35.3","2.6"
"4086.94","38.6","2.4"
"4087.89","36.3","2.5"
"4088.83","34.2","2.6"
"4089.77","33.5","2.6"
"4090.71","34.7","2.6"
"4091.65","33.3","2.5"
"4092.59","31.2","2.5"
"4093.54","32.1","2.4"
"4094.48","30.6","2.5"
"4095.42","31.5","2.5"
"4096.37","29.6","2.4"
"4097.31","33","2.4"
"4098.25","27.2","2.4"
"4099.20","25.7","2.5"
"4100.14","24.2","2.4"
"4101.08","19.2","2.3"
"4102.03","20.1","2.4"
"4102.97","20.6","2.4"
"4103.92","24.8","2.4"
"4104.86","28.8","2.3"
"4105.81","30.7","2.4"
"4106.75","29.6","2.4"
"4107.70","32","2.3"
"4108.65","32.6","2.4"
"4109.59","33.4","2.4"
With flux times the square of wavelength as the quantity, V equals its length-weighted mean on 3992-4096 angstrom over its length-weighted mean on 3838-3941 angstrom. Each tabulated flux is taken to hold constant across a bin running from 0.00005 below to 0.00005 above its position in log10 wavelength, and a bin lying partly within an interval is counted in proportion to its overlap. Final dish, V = 1.2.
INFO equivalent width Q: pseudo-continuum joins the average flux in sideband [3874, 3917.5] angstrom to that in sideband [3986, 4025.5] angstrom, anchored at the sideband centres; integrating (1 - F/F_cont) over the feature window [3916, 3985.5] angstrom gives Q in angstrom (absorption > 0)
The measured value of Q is 6.5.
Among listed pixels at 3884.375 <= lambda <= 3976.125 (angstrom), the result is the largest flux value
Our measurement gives 42.5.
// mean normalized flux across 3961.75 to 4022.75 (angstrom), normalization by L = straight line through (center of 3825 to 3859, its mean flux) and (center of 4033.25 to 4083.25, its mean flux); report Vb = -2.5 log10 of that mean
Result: 0.04 mag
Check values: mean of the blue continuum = 31.6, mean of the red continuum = 35.9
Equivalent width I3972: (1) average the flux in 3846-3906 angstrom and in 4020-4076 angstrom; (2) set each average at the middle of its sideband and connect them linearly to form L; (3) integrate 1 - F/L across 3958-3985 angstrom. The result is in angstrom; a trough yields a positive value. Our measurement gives 5.0 angstrom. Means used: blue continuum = 33.8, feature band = 28.6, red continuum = 36.2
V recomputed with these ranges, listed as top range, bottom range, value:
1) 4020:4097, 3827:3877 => 1.20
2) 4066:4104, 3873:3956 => 1.07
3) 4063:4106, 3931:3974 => 1.18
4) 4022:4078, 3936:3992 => 1.17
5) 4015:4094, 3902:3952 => 1.13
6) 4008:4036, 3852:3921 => 1.17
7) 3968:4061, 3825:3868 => 1.19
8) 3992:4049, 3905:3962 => 1.13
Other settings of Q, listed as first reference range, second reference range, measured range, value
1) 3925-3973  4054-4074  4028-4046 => -1.17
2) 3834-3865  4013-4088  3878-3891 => 1.40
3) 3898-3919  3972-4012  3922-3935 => 1.93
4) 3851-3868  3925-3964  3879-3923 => 1.52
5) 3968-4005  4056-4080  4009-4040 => -2.55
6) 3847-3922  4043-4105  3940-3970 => 2.31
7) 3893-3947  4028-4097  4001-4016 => -1.52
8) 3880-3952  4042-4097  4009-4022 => -1.16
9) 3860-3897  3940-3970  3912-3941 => -0.64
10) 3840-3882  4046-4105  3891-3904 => 0.62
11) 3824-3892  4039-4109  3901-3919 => -1.45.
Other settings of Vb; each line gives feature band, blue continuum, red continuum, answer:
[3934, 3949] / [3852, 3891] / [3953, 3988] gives -0.11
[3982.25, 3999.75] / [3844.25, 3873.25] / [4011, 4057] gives 0.00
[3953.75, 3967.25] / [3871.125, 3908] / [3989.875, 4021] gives 0.15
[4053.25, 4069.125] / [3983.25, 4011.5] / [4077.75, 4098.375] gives -0.02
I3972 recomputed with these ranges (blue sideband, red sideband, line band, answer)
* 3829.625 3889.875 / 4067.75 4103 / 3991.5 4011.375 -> -2.6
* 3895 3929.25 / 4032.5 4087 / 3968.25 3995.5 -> 2.9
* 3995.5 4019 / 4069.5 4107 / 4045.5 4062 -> -1.0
